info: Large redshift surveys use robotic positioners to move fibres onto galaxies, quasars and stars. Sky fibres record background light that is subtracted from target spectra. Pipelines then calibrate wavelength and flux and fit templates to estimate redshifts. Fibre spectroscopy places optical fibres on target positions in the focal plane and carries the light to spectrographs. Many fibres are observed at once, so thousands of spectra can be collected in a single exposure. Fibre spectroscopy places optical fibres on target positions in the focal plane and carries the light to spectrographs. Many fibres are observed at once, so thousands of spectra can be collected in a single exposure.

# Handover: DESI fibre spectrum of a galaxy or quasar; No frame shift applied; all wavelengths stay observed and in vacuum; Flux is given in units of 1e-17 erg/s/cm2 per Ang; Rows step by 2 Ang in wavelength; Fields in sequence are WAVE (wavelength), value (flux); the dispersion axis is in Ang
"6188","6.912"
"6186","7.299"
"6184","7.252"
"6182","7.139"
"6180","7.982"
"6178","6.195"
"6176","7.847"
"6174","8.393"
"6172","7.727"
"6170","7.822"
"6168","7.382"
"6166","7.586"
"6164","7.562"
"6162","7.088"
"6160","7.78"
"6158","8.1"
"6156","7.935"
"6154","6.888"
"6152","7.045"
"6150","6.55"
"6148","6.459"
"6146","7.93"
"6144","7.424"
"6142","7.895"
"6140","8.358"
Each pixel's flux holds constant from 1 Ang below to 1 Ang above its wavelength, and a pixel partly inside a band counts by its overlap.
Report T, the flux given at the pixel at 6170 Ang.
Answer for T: 7.822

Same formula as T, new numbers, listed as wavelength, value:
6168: 7.382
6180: 7.982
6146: 7.93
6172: 7.727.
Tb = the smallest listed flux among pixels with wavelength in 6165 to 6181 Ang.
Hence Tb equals 6.195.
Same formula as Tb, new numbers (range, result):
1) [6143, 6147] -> 7.424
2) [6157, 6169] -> 7.088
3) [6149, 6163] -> 6.55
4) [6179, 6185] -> 7.139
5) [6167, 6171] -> 7.382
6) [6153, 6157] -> 6.888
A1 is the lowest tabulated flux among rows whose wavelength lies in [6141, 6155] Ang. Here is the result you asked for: 6.459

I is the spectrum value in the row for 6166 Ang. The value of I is 7.586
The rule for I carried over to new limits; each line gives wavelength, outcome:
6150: 6.55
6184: 7.252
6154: 6.888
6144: 7.424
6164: 7.562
